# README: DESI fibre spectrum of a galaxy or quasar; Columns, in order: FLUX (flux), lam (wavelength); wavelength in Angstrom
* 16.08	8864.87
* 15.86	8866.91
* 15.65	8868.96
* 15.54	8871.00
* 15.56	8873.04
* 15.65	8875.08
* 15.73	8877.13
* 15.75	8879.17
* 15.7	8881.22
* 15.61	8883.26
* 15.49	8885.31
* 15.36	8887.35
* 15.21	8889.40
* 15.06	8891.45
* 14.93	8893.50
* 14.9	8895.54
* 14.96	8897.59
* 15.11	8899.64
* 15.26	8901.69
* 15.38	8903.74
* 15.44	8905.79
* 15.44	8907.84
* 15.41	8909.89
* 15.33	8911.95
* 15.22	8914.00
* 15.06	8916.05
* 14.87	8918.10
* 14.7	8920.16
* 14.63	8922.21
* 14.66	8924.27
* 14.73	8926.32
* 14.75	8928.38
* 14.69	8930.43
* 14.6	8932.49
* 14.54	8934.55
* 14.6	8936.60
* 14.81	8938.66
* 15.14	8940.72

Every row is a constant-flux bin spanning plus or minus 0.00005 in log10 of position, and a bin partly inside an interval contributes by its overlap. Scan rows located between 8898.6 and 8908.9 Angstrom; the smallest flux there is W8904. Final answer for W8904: 15.11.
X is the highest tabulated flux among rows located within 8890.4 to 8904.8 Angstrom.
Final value 15.38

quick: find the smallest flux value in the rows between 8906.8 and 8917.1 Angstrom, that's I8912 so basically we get 15.06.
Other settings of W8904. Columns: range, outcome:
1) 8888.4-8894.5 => 14.93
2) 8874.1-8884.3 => 15.61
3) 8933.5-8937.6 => 14.54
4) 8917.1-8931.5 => 14.63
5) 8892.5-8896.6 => 14.9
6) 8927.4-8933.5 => 14.6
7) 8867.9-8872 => 15.54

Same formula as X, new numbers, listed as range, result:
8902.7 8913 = 15.44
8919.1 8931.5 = 14.75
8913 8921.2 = 15.22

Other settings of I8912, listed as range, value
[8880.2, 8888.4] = 15.36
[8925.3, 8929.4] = 14.73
